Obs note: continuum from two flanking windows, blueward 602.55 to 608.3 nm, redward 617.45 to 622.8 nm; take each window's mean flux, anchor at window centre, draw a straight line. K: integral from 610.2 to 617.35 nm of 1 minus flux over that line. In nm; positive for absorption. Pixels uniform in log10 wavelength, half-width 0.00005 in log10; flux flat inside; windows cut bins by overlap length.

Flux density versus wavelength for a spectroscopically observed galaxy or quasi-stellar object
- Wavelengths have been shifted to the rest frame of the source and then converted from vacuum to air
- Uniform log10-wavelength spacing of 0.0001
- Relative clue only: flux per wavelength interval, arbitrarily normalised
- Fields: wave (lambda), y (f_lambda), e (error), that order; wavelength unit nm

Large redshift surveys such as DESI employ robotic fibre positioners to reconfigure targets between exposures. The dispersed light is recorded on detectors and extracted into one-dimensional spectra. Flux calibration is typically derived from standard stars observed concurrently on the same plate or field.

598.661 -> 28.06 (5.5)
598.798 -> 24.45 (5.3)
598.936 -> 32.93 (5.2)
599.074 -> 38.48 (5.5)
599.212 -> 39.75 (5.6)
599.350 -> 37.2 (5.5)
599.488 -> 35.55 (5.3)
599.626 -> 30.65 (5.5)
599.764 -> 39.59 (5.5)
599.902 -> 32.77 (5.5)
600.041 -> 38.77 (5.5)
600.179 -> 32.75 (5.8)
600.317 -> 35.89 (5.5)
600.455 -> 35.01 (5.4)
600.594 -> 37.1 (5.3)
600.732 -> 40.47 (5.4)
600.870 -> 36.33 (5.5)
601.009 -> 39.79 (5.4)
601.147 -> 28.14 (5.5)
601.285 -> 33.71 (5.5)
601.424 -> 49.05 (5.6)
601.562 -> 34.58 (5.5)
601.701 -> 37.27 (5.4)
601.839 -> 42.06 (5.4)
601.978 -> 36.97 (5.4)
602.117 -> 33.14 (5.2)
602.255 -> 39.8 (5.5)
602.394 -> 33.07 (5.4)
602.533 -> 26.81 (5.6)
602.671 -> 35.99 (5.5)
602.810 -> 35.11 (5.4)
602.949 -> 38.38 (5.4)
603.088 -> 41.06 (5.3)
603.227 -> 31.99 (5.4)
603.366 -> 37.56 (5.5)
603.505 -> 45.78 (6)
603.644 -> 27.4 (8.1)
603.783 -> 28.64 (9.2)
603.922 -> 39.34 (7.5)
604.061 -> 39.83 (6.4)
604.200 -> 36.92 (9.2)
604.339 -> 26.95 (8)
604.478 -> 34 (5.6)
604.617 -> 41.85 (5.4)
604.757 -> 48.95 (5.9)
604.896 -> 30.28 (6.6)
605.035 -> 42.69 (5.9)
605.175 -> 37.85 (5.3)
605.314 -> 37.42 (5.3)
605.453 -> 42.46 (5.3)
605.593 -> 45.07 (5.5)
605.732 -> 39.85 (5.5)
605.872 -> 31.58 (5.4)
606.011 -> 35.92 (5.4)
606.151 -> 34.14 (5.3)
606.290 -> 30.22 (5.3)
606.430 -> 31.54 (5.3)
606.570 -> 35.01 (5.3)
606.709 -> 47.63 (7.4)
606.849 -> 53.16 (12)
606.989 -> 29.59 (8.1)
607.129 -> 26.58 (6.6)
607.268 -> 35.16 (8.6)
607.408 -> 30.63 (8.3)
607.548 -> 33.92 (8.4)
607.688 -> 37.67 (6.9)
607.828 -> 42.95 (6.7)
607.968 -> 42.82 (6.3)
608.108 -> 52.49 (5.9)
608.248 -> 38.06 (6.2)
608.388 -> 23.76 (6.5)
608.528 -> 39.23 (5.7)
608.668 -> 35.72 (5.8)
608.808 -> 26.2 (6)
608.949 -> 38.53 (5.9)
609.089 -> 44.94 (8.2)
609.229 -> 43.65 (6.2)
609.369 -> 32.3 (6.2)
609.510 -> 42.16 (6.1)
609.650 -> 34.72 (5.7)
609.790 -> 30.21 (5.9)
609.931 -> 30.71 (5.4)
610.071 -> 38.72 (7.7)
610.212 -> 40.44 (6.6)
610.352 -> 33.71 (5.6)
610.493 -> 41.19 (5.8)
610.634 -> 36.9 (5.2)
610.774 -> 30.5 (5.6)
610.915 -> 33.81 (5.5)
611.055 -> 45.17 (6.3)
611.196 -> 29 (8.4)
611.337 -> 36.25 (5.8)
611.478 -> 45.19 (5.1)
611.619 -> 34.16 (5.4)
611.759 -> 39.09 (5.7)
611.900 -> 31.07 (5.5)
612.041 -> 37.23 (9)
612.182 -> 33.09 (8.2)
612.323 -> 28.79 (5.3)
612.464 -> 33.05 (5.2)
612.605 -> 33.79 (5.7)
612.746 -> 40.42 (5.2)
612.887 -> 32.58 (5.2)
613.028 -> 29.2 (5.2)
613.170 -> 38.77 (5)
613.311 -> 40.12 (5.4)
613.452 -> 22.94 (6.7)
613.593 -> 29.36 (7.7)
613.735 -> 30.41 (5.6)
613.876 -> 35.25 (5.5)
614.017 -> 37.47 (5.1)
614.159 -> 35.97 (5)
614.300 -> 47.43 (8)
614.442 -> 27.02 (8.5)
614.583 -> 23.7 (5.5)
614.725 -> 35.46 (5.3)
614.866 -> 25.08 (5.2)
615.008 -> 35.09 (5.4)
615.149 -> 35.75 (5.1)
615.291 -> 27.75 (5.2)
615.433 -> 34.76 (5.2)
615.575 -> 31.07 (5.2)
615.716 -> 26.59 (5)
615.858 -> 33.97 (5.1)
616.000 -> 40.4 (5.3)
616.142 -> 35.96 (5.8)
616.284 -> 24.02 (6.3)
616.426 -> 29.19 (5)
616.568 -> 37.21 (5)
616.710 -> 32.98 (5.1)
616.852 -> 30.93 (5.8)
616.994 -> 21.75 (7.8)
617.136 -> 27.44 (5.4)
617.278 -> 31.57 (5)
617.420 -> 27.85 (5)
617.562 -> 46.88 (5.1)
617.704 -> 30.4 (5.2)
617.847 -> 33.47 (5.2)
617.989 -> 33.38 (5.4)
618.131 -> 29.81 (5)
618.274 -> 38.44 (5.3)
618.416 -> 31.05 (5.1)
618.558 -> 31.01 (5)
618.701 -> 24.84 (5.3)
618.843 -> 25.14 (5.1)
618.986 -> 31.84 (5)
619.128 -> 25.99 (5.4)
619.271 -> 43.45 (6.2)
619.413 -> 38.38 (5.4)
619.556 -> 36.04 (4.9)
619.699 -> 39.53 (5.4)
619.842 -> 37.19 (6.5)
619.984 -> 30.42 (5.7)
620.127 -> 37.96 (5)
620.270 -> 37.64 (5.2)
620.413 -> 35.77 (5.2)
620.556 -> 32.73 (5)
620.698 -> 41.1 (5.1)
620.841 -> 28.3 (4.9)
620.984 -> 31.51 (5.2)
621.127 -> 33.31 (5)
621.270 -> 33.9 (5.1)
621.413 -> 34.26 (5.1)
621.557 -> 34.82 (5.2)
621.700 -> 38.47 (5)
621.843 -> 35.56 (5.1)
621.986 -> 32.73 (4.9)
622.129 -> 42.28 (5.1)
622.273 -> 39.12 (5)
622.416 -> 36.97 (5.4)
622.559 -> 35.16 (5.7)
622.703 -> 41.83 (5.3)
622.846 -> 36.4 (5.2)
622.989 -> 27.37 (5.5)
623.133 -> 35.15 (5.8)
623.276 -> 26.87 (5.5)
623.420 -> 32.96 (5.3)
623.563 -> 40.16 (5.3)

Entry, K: 0.49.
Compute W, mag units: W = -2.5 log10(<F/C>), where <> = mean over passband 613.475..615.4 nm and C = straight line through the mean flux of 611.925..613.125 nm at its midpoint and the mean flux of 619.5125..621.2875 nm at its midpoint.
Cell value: 0.04 mag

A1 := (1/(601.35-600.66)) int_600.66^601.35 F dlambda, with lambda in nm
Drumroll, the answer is 35.7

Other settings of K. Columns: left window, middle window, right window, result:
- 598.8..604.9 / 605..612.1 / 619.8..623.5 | -0.235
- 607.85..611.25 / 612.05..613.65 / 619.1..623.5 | 0.150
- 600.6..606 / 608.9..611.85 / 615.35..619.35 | -0.234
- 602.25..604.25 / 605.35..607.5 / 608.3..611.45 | -0.044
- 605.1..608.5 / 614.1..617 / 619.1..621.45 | 0.308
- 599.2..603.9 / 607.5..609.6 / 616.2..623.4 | -0.189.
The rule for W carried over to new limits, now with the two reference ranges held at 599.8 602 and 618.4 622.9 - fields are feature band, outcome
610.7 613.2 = 0.024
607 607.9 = 0.064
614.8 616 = 0.117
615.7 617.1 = 0.129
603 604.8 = -0.004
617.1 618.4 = 0.059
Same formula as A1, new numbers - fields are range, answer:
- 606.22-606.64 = 32.3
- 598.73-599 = 28.6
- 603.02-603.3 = 36.5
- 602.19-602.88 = 34.1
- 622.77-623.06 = 32.1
